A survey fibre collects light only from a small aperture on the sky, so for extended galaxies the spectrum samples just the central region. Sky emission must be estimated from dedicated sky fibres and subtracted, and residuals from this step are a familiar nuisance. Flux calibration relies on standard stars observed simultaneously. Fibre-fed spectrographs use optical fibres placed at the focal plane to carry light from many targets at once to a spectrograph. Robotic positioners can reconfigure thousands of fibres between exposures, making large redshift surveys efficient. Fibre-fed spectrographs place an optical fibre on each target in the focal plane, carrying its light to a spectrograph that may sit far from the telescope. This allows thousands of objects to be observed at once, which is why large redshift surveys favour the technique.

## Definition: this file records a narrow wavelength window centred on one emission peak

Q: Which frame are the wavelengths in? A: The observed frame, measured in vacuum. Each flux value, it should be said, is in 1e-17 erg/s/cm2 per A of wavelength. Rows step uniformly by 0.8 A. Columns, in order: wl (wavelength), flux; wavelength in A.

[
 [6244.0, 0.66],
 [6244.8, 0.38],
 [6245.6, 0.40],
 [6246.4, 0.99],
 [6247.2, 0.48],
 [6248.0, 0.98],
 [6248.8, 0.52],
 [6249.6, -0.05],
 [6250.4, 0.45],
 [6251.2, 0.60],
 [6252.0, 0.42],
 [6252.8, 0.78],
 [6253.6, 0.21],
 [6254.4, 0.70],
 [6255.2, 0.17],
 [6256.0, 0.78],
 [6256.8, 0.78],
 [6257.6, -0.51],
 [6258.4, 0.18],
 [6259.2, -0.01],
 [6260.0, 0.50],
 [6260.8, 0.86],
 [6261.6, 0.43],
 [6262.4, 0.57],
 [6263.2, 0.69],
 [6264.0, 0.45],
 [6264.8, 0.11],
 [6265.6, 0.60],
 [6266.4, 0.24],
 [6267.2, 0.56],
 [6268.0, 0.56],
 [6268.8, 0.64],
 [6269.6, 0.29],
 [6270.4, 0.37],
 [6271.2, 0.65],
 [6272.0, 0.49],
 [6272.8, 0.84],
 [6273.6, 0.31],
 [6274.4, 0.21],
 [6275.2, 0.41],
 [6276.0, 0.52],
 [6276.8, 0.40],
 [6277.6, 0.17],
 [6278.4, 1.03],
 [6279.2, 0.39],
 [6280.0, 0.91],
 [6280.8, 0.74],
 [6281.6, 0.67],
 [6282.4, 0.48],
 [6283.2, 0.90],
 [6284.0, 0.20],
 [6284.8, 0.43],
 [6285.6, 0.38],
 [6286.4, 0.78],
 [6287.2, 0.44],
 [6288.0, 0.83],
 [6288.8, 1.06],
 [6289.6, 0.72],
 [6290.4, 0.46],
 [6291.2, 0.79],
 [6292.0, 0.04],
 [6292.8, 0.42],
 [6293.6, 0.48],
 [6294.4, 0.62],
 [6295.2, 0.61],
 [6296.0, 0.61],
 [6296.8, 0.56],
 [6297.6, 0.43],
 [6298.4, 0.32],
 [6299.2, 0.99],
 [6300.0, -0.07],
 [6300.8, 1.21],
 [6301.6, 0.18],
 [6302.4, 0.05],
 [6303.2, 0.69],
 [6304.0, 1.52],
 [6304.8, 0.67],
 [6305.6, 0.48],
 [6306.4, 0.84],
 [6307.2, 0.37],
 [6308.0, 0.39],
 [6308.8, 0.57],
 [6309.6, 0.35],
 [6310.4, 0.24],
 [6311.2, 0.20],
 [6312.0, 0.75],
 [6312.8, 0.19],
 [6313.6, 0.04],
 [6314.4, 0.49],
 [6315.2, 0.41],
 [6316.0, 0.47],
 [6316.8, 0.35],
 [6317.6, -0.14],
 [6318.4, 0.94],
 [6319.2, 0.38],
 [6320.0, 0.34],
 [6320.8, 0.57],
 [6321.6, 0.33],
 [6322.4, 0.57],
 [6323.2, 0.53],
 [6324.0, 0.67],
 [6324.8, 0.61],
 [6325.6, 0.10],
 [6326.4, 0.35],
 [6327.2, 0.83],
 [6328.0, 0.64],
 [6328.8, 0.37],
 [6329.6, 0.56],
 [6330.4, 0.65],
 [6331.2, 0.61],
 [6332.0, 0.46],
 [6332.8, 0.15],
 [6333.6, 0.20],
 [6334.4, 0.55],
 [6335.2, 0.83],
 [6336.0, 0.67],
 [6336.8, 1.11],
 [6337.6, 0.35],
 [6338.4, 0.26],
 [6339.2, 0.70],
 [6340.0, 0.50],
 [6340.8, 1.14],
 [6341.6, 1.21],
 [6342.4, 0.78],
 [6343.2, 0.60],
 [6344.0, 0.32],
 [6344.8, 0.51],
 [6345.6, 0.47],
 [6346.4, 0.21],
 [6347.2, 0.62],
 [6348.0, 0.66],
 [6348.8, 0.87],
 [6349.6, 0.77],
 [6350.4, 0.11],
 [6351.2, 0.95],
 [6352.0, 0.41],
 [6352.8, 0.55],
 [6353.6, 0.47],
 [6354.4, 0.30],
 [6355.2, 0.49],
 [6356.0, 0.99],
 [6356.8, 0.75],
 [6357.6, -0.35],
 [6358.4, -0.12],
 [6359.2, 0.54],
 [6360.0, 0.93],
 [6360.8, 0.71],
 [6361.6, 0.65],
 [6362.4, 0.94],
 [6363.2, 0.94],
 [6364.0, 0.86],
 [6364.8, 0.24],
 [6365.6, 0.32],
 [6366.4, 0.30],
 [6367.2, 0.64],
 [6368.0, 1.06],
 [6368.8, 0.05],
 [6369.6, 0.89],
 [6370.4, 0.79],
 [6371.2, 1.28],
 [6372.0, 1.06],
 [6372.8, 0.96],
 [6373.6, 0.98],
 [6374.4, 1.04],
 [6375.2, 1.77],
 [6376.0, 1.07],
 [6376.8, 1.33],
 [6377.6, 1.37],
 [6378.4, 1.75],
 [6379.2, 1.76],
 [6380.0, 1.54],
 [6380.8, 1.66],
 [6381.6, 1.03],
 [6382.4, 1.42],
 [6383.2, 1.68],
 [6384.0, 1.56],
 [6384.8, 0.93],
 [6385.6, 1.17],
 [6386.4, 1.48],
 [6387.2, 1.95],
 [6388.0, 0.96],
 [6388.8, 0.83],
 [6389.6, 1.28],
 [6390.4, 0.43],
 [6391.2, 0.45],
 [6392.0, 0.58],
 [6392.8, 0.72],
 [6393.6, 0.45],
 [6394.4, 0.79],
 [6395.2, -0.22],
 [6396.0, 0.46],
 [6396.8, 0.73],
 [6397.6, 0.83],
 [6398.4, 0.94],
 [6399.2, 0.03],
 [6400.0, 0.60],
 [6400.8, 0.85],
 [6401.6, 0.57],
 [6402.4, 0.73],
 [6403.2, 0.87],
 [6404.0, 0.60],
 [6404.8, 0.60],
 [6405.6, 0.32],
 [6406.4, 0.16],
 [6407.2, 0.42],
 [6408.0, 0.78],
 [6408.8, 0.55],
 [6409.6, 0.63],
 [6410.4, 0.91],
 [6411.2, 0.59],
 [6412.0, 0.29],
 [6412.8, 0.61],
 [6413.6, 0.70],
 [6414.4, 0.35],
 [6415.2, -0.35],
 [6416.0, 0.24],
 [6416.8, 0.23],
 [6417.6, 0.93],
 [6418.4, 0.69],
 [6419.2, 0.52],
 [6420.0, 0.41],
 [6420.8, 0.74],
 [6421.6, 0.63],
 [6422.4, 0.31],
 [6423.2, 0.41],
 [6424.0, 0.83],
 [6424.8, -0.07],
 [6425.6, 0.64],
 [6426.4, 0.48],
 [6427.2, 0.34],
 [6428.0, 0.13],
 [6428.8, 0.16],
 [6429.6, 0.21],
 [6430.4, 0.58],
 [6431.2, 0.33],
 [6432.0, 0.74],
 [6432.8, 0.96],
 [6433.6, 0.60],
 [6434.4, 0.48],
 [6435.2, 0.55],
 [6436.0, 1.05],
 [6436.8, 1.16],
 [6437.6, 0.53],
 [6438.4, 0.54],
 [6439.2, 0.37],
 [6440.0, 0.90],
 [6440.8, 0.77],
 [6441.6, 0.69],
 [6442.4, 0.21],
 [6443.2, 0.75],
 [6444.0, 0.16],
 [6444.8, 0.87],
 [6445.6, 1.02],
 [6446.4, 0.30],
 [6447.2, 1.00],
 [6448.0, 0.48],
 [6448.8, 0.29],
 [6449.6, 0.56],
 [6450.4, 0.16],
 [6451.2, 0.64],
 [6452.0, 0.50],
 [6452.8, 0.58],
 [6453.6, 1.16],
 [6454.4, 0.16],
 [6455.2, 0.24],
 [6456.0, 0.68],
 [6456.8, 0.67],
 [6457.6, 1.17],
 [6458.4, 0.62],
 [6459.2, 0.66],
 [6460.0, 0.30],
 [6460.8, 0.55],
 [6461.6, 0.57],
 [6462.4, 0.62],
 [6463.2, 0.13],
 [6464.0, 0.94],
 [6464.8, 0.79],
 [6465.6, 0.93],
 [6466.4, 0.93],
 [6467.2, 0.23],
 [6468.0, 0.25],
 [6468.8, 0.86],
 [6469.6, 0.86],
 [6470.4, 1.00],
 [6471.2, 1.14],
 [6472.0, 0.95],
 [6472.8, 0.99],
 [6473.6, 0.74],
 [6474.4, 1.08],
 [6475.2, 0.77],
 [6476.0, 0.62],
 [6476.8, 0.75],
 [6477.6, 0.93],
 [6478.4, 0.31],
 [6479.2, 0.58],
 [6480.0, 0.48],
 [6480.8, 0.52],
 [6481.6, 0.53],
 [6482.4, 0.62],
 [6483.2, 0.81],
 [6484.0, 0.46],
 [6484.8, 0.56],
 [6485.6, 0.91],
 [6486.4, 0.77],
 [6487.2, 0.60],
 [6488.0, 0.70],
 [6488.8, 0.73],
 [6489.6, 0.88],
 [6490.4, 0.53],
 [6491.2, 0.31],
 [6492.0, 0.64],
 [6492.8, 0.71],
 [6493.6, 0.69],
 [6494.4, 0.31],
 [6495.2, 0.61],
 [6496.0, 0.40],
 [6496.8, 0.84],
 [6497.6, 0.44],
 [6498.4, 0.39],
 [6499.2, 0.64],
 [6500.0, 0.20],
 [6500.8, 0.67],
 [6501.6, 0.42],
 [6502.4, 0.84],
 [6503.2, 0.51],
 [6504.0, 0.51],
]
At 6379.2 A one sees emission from [O II]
